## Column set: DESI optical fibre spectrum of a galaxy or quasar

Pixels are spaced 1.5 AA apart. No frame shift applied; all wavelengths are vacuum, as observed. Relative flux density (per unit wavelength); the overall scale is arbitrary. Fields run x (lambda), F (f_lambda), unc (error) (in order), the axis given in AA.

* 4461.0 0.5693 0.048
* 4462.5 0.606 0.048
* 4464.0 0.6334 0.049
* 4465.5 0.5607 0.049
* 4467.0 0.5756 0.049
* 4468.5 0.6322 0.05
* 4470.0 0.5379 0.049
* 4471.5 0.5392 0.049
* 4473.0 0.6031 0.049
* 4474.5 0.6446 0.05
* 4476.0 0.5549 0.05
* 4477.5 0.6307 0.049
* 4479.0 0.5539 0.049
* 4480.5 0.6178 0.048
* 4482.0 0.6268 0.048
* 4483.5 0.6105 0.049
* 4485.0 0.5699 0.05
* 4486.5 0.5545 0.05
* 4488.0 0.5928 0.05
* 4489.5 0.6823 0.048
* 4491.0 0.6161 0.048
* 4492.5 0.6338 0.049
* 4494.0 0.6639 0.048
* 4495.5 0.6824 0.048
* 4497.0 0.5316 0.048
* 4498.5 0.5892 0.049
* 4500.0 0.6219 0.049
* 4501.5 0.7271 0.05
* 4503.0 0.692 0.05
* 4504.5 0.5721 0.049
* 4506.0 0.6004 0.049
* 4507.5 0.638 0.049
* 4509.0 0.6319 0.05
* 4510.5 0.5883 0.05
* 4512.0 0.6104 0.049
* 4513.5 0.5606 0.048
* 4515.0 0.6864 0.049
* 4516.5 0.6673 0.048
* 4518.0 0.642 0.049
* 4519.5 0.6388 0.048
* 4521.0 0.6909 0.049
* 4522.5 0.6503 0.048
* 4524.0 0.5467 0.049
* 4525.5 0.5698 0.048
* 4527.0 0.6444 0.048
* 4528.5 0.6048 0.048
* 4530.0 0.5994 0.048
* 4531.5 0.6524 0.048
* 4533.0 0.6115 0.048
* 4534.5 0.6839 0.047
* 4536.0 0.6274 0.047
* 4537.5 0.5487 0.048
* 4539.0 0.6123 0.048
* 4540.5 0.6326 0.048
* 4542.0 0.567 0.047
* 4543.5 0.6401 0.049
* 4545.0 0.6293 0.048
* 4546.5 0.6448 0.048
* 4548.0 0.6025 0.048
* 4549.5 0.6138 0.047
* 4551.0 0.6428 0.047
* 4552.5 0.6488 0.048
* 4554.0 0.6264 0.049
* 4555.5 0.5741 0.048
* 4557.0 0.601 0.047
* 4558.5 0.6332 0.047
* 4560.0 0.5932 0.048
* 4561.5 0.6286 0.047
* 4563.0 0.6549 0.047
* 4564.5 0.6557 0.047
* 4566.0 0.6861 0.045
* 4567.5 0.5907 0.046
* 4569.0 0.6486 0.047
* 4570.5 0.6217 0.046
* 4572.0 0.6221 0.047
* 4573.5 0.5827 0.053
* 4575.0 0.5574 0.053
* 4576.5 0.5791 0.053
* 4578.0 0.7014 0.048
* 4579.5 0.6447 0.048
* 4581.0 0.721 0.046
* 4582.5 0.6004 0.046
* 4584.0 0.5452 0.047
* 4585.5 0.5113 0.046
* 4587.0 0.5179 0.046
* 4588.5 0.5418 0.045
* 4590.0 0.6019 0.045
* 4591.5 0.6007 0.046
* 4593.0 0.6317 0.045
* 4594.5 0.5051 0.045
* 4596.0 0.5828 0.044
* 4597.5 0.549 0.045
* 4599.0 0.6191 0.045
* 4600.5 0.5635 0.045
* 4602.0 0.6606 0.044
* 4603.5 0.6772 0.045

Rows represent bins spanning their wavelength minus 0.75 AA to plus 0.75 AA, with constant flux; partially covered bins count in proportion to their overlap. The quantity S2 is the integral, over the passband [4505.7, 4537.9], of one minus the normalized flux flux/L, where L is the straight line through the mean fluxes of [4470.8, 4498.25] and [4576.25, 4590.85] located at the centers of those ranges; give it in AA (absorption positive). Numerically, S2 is -1.1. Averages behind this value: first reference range 0.606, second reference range 0.597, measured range 0.624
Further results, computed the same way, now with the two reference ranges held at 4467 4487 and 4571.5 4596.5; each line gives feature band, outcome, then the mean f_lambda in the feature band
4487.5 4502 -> -1.1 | 0.633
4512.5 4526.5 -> -0.9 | 0.628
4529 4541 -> -0.6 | 0.62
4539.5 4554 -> -0.8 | 0.625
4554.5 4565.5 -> -0.6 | 0.622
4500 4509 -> -0.8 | 0.643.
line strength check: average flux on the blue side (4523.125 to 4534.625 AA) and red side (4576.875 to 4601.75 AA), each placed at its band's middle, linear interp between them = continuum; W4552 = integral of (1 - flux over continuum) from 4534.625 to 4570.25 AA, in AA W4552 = -1.2 AA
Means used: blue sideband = 0.611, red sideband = 0.591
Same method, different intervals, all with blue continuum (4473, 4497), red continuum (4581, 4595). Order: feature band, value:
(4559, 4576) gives -1.23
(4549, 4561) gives -0.66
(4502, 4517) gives -0.57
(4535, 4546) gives -0.38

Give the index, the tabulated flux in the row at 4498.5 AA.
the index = 0.5892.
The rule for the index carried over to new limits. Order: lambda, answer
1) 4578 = 0.7014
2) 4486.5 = 0.5545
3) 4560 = 0.5932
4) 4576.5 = 0.5791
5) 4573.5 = 0.5827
